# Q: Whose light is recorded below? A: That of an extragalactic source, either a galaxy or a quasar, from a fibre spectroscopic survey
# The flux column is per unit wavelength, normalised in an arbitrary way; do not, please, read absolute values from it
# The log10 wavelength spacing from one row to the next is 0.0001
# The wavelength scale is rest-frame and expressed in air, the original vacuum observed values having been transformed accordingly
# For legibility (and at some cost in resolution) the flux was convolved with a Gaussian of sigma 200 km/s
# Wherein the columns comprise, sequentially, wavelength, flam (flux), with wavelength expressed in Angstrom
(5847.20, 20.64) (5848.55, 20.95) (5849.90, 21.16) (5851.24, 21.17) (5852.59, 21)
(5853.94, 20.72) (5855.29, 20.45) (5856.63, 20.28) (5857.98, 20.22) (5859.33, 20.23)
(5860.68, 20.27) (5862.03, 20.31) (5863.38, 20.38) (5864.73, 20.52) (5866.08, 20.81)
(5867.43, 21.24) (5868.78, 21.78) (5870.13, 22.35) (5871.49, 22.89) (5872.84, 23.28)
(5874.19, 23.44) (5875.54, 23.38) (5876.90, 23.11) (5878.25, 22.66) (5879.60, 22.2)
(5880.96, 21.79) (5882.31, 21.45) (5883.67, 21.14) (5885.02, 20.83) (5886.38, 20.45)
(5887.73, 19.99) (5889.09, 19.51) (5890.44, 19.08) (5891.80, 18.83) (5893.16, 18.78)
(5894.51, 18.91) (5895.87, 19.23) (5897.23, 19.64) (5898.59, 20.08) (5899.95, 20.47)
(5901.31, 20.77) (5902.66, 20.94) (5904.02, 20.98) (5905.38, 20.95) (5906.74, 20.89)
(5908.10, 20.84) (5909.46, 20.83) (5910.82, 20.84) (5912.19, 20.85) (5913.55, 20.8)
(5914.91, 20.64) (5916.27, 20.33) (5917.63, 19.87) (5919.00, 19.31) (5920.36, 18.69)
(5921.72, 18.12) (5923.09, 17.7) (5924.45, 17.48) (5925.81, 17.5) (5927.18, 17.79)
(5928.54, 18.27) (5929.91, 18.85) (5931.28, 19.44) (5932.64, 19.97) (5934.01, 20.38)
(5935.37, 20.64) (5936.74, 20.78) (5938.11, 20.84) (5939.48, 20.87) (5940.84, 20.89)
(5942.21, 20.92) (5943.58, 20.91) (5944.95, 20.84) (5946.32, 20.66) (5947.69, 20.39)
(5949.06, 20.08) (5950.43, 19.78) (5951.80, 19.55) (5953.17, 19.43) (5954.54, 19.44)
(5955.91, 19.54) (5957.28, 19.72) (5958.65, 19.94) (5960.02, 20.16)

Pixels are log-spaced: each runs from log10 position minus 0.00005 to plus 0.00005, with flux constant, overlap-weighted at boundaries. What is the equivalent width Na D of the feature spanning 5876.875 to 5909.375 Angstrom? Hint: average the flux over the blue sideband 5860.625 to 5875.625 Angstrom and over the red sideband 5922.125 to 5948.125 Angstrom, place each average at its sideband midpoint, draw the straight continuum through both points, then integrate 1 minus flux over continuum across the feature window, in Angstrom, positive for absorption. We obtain 0.7 Angstrom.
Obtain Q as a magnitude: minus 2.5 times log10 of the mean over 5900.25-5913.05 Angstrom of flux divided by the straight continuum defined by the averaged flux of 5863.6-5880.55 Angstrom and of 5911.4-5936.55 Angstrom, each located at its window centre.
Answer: -0.03 mag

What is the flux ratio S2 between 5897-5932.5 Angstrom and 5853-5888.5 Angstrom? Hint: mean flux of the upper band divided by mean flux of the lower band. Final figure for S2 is 0.9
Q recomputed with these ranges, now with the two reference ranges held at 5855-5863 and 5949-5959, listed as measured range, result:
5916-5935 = 0.057 mag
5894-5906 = -0.011 mag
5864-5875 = -0.094 mag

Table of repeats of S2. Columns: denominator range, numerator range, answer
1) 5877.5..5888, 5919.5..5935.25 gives 0.87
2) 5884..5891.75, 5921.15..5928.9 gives 0.89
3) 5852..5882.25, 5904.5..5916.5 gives 0.97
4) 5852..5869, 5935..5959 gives 0.98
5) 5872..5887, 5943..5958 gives 0.90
